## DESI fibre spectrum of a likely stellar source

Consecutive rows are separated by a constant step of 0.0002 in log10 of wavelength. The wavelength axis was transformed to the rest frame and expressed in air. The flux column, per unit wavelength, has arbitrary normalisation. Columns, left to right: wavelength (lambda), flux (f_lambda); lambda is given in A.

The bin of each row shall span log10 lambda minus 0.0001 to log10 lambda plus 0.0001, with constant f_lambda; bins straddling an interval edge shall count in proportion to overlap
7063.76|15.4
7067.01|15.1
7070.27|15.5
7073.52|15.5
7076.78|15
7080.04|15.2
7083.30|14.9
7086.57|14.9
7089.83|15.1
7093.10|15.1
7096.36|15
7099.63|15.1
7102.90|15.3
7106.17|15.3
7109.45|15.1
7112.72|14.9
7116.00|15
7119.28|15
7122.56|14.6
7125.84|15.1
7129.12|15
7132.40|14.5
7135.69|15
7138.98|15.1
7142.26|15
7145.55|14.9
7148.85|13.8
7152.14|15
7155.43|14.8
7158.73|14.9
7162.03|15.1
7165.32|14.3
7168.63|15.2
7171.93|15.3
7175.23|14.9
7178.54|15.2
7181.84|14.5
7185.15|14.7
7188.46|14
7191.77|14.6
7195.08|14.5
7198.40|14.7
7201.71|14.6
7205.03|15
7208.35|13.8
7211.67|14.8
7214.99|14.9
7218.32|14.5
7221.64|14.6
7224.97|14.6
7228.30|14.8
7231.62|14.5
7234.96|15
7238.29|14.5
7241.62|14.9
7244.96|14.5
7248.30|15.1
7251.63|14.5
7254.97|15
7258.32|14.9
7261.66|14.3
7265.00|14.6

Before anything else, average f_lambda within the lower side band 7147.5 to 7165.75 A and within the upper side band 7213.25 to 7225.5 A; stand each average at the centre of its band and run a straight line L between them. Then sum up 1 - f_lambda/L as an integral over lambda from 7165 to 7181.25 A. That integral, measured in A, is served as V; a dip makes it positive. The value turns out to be -0.4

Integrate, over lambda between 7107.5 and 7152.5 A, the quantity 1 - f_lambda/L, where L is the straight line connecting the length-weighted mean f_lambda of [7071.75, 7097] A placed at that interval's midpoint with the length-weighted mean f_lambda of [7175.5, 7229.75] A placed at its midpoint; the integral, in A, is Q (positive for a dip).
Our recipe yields 0.17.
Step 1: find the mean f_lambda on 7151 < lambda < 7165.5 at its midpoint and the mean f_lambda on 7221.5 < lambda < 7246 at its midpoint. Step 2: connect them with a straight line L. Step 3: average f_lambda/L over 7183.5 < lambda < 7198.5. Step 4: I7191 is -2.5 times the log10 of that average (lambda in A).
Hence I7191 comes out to 0.02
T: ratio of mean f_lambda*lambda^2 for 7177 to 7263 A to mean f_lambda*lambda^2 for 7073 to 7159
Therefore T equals 1.0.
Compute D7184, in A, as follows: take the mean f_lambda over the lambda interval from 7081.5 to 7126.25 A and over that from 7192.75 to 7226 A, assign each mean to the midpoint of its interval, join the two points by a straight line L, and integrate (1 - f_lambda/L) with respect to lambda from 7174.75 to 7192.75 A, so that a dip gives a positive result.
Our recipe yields 0.1 A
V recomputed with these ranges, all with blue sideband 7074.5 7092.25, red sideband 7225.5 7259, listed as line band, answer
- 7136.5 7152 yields 0.19 A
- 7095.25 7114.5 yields -0.16 A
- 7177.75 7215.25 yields 0.64 A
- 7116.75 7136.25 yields 0.12 A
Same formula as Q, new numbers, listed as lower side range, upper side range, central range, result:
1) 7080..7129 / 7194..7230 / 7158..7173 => -0.15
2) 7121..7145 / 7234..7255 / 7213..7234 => 0.18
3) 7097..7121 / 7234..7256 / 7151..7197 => 0.49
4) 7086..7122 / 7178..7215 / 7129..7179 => -0.21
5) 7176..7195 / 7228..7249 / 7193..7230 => 0.14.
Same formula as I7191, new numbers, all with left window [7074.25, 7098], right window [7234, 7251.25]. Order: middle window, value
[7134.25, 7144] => -0.01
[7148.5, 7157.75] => 0.02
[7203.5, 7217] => 0.02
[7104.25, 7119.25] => 0.00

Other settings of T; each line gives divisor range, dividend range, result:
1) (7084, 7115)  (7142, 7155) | 0.99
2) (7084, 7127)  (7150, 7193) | 1.00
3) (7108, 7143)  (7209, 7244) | 1.01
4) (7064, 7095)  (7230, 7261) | 1.02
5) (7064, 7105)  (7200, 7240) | 1.00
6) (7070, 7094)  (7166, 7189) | 1.01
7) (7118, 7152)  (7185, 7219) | 1.00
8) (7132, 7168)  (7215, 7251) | 1.02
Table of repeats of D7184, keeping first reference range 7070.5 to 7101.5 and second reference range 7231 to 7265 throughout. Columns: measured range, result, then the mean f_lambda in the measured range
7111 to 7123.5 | 0.1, 14.9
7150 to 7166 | 0.1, 14.8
